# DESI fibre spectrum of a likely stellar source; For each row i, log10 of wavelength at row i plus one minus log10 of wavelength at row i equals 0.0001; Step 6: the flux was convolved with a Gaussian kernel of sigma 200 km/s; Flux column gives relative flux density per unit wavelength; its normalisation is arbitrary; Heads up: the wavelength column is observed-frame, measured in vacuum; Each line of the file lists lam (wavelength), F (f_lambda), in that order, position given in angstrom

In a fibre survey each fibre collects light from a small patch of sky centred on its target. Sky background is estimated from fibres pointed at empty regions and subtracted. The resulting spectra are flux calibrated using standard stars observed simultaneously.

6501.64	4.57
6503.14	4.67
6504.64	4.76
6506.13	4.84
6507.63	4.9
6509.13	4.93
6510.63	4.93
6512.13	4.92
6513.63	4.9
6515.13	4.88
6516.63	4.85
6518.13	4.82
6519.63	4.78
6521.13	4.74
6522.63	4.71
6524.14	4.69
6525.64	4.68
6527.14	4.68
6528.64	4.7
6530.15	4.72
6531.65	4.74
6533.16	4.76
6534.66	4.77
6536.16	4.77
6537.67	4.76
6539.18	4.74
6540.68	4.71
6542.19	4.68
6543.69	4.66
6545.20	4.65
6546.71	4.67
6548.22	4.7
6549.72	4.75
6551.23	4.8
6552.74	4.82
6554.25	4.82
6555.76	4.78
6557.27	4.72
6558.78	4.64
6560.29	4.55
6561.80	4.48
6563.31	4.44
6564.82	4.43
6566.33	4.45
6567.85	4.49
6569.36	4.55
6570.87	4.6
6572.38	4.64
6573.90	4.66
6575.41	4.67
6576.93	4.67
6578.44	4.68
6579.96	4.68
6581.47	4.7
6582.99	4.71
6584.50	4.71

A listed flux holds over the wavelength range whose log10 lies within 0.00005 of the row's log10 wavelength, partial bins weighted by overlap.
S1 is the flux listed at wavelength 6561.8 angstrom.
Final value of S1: 4.48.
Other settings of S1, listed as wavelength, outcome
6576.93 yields 4.67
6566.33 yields 4.45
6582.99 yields 4.71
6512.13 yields 4.92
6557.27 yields 4.72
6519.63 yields 4.78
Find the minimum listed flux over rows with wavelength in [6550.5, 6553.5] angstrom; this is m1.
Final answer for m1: 4.8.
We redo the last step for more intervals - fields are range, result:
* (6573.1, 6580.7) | 4.66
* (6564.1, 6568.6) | 4.43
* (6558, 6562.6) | 4.48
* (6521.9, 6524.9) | 4.69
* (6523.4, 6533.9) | 4.68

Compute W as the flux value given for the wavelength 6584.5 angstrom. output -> 4.71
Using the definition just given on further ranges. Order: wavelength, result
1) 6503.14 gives 4.67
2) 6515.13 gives 4.88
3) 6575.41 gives 4.67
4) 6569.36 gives 4.55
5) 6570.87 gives 4.6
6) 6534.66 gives 4.77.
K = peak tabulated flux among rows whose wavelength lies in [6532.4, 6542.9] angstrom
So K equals 4.77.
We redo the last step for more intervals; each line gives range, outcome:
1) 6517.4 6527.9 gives 4.82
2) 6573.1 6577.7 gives 4.67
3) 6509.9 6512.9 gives 4.93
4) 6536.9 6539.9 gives 4.76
